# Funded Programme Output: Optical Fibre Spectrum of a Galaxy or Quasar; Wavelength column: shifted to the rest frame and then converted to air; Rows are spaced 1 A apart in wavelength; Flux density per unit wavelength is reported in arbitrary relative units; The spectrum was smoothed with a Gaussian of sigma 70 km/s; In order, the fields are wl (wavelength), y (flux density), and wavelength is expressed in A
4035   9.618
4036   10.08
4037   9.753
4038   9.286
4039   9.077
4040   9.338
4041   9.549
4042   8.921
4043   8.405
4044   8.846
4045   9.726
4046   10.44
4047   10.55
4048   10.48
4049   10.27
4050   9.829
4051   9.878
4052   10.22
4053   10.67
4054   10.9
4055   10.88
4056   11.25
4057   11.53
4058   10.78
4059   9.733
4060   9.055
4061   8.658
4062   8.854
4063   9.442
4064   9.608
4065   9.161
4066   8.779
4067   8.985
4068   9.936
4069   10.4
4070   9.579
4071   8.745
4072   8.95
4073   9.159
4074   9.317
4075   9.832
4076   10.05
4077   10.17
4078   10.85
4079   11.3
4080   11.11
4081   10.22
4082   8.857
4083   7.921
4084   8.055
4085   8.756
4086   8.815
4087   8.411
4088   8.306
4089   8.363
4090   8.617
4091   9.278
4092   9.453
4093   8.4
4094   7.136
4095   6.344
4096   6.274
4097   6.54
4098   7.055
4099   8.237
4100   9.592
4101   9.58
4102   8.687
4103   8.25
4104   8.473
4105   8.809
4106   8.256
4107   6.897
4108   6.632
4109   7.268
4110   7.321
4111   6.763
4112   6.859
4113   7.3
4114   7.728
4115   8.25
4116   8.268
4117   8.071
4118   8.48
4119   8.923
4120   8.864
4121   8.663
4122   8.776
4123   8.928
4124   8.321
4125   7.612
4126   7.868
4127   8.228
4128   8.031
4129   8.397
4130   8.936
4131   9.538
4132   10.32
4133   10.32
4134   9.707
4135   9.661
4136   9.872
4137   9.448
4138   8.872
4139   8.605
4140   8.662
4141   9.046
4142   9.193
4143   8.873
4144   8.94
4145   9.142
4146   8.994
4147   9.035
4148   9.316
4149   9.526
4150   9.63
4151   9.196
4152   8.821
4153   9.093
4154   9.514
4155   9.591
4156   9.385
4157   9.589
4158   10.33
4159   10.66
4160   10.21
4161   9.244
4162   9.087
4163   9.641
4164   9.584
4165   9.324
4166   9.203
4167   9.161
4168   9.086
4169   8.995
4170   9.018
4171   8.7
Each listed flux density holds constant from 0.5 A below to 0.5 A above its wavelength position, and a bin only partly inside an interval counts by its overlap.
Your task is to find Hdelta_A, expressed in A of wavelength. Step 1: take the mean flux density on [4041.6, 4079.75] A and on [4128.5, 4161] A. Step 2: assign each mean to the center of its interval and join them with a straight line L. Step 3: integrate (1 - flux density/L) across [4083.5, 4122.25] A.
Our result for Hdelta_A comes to 6.3 A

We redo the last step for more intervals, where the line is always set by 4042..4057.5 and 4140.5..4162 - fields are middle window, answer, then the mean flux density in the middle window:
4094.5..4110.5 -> 3.3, 7.76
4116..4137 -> 1.6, 8.87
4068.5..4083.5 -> 0.4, 9.76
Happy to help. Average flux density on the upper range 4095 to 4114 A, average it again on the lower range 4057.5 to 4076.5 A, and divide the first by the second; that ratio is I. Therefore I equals 0.81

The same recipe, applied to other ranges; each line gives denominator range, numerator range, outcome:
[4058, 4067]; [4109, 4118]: 0.82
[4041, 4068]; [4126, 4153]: 0.93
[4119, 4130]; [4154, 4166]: 1.15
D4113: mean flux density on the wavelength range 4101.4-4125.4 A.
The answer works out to 8.02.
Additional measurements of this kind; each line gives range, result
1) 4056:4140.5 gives 8.79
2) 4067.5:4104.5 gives 8.89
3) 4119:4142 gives 8.94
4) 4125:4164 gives 9.26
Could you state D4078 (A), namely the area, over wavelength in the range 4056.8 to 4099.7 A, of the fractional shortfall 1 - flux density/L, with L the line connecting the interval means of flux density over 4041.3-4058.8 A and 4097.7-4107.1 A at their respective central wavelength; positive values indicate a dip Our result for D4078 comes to 1.2 A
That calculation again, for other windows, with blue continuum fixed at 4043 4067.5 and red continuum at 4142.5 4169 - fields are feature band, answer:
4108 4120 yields 2.3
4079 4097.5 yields 2.4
